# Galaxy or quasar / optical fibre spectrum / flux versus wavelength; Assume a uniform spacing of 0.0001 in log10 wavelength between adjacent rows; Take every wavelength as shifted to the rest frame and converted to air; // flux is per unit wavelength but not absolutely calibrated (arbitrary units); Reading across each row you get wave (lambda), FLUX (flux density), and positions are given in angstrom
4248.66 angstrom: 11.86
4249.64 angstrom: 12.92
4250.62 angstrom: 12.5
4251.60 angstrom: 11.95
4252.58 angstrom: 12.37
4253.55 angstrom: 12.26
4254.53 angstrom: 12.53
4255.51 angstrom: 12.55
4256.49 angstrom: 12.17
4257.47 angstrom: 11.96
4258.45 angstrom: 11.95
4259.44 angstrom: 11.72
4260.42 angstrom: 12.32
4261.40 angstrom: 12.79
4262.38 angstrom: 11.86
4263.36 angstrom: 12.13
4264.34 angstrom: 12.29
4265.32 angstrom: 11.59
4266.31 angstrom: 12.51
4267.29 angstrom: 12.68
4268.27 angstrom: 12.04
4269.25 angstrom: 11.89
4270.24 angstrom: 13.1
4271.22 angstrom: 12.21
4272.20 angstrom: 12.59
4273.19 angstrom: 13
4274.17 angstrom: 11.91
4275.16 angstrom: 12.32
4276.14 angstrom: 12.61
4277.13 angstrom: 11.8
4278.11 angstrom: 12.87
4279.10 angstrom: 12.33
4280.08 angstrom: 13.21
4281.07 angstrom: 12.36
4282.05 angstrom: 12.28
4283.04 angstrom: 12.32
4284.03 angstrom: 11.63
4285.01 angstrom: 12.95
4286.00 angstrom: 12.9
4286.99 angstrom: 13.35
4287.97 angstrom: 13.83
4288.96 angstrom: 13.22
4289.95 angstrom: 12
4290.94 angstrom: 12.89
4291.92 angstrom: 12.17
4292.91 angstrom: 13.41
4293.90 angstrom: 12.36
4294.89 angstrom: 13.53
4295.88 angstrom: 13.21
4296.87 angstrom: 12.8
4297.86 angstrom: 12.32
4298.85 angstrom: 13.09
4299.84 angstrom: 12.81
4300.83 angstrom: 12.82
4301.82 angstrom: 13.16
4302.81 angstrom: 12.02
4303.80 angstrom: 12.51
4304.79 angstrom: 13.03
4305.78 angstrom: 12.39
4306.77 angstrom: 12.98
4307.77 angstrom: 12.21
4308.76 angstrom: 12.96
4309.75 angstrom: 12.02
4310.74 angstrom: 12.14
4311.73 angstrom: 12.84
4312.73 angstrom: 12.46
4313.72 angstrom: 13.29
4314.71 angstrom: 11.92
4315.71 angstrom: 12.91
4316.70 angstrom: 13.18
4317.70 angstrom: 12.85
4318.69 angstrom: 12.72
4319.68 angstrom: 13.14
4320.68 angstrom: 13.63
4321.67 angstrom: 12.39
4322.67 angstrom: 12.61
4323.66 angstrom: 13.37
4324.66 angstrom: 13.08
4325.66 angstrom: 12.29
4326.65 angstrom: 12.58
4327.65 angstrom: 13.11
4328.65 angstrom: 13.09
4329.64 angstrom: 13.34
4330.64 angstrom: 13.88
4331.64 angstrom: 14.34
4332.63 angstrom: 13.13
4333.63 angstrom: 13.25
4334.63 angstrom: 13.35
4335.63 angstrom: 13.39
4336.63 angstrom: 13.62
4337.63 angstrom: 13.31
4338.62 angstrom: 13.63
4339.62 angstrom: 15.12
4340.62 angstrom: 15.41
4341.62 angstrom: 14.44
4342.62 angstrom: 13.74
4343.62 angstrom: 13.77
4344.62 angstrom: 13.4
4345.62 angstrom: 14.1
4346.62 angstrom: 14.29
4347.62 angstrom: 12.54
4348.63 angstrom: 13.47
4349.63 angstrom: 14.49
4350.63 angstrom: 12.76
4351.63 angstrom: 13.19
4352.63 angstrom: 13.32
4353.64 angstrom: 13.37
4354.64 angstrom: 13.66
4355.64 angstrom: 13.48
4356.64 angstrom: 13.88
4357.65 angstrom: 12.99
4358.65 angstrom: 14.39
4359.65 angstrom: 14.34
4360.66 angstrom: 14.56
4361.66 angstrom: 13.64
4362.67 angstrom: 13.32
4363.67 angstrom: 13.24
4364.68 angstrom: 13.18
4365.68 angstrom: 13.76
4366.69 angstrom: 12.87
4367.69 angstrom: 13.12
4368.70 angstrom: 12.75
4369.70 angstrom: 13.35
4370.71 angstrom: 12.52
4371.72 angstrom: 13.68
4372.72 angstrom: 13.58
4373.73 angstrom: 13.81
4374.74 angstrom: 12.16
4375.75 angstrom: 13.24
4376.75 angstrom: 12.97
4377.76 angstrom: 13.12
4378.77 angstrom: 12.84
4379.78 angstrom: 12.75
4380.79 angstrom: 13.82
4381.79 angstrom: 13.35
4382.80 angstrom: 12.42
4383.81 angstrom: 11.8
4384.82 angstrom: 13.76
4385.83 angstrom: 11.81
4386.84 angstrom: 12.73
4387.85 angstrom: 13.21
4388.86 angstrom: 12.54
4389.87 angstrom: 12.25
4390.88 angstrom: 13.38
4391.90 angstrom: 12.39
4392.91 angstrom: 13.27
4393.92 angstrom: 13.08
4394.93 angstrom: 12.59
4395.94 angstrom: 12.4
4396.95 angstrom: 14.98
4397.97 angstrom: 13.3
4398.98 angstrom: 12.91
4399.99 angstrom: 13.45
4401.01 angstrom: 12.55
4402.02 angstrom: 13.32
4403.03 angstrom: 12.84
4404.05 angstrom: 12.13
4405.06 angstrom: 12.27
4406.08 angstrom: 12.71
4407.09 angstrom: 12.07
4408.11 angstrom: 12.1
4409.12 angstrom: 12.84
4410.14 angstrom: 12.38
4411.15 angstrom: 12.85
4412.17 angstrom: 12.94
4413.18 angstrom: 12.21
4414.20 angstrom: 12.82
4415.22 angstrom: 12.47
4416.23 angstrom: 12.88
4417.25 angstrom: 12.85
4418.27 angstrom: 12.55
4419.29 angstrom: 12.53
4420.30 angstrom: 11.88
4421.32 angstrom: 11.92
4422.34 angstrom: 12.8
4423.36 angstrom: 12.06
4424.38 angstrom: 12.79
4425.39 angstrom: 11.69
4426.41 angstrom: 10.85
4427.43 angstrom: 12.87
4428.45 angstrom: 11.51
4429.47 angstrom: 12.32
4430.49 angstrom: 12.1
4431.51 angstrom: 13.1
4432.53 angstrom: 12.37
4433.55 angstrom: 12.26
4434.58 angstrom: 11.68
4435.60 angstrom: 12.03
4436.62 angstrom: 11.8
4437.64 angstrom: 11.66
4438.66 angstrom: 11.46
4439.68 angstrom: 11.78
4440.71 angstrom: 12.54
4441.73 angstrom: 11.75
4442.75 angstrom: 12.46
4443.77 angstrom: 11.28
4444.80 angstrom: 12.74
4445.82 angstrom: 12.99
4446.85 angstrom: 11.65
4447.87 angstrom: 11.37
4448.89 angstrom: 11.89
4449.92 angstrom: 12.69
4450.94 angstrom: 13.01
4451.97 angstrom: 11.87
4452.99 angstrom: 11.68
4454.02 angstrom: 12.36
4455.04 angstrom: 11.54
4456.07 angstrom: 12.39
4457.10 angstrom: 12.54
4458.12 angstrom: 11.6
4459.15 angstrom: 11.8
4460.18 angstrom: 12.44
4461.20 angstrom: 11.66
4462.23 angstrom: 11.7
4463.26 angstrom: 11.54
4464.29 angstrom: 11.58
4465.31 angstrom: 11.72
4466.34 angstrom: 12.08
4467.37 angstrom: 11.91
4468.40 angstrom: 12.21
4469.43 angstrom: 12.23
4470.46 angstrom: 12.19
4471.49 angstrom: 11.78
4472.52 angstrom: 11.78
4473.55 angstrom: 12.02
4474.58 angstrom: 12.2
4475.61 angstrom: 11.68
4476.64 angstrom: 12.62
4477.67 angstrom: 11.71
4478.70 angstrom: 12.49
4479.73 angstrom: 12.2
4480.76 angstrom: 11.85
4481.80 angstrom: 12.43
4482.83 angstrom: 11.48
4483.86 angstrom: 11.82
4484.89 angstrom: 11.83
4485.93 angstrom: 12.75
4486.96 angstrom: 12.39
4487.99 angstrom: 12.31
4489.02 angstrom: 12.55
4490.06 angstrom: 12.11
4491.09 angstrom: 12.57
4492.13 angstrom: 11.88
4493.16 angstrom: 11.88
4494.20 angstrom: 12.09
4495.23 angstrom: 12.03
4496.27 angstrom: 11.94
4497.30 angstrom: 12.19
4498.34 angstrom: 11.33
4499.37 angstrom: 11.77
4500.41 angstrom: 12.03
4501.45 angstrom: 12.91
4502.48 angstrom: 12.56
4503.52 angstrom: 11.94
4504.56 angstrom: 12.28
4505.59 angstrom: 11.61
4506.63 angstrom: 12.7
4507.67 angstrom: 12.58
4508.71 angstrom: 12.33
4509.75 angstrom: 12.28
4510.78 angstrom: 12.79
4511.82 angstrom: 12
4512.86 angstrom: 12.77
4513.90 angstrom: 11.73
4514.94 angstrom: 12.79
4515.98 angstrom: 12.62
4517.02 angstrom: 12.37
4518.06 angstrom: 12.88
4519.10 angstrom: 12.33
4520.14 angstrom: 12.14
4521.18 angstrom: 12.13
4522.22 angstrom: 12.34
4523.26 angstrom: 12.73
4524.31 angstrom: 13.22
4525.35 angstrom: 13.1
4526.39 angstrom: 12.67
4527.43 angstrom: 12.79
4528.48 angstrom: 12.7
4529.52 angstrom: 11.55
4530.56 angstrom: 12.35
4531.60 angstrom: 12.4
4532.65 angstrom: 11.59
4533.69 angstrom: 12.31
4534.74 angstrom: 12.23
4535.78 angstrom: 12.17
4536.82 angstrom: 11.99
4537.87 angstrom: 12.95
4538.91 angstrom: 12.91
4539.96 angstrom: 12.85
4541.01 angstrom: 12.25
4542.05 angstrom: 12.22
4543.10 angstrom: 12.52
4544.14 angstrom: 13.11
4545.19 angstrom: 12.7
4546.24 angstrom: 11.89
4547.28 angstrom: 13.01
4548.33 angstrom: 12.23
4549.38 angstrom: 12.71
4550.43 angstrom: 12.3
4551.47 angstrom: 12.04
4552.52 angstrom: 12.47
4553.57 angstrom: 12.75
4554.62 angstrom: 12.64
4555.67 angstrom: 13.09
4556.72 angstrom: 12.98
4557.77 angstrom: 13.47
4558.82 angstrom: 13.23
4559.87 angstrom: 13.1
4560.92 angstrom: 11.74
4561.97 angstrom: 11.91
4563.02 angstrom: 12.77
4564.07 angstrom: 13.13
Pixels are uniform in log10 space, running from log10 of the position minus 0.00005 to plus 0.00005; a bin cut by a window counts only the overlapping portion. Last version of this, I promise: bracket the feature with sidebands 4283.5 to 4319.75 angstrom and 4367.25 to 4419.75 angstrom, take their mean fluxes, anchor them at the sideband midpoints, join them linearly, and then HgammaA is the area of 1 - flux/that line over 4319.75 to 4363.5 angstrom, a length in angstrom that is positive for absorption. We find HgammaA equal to -2.6 angstrom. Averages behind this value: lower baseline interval 12.8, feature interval 13.6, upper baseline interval 12.9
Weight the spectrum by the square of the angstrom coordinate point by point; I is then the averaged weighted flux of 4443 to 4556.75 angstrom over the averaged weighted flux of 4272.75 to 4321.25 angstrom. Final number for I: 1.06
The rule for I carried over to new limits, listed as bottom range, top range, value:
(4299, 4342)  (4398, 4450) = 0.99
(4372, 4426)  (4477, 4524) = 1.00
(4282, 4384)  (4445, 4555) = 1.00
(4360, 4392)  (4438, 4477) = 0.95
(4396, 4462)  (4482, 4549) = 1.04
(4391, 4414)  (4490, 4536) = 1.01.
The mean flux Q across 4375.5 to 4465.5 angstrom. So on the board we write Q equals 12.4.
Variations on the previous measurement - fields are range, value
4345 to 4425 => 13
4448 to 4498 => 12.1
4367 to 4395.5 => 12.9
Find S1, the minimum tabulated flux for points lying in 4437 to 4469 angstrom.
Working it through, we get 11.28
